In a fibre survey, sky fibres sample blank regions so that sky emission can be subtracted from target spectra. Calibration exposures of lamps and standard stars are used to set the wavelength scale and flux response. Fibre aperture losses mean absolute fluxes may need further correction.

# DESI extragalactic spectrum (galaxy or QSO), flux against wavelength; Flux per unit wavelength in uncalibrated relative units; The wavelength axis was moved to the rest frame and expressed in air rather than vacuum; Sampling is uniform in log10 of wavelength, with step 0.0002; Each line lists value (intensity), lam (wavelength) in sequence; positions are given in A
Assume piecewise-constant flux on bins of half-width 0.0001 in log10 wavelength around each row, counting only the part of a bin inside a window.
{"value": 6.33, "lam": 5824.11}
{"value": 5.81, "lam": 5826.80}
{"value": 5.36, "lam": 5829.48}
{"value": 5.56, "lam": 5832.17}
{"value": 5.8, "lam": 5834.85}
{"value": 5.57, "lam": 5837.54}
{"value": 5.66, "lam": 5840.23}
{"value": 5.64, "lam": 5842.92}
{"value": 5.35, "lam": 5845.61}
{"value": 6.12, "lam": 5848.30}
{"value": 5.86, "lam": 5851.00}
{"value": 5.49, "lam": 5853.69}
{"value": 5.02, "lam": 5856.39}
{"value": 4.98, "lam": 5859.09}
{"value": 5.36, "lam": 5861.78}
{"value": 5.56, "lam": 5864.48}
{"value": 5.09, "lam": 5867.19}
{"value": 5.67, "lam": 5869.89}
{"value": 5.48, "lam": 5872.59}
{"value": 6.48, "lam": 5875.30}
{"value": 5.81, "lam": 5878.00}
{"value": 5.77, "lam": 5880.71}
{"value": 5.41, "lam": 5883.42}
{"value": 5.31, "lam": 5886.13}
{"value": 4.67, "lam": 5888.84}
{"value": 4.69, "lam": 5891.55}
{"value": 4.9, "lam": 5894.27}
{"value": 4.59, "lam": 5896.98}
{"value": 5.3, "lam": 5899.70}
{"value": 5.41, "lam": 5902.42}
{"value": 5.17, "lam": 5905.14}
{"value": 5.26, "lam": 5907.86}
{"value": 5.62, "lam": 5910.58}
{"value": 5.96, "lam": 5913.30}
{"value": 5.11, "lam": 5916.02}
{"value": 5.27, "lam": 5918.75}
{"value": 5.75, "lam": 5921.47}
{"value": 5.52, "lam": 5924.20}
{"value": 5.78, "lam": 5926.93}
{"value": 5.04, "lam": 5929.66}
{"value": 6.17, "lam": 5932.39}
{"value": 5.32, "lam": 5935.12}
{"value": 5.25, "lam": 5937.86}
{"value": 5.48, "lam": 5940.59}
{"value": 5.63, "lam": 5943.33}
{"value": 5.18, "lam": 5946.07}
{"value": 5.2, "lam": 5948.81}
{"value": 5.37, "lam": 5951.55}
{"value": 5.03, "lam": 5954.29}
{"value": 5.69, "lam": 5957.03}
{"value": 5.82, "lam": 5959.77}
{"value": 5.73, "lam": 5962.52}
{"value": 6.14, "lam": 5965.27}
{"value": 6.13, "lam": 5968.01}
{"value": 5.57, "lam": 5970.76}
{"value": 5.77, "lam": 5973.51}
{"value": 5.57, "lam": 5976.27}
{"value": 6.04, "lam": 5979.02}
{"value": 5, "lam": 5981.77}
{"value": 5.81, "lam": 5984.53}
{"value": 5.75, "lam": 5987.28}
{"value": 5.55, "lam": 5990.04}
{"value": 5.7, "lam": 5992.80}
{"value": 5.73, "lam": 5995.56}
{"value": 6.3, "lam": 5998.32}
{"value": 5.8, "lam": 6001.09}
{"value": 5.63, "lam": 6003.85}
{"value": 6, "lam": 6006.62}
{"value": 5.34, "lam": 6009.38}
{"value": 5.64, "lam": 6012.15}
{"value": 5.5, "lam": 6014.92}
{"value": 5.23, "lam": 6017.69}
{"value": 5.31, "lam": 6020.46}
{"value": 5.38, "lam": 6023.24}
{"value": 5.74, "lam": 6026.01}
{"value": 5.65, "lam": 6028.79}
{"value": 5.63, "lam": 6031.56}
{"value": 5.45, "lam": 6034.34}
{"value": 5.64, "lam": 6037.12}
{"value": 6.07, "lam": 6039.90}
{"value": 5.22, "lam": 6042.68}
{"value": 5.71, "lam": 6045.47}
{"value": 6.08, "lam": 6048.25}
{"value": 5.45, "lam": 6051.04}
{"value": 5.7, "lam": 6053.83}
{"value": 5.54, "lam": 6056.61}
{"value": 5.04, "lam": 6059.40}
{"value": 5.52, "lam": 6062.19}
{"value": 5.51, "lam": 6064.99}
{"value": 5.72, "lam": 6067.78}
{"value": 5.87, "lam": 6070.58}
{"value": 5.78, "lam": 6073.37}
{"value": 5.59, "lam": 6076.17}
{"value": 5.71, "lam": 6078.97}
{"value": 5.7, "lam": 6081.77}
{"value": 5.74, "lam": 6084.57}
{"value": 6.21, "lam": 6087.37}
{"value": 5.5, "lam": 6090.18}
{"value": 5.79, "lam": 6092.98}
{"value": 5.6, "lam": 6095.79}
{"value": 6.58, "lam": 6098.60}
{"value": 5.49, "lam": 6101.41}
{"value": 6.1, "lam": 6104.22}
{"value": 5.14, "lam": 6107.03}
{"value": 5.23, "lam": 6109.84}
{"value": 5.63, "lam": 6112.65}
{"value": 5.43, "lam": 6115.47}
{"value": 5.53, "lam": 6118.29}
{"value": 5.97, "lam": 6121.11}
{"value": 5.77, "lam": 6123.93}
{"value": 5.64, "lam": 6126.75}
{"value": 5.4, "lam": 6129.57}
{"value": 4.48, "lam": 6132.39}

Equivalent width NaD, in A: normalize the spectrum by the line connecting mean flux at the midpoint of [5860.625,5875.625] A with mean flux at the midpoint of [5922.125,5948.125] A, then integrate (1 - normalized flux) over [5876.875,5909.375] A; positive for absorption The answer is 2.0 A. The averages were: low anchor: 5.55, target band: 5.19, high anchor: 5.48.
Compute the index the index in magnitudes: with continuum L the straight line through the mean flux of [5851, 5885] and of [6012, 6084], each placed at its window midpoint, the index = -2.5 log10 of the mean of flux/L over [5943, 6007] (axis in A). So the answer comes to -0.02 mag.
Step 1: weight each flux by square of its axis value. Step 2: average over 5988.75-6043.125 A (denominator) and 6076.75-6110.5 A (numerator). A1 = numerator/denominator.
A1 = 1.0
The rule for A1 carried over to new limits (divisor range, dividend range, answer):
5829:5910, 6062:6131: 1.13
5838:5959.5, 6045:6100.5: 1.12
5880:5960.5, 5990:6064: 1.09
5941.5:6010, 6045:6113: 1.04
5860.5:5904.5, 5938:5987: 1.08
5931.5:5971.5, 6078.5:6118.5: 1.07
